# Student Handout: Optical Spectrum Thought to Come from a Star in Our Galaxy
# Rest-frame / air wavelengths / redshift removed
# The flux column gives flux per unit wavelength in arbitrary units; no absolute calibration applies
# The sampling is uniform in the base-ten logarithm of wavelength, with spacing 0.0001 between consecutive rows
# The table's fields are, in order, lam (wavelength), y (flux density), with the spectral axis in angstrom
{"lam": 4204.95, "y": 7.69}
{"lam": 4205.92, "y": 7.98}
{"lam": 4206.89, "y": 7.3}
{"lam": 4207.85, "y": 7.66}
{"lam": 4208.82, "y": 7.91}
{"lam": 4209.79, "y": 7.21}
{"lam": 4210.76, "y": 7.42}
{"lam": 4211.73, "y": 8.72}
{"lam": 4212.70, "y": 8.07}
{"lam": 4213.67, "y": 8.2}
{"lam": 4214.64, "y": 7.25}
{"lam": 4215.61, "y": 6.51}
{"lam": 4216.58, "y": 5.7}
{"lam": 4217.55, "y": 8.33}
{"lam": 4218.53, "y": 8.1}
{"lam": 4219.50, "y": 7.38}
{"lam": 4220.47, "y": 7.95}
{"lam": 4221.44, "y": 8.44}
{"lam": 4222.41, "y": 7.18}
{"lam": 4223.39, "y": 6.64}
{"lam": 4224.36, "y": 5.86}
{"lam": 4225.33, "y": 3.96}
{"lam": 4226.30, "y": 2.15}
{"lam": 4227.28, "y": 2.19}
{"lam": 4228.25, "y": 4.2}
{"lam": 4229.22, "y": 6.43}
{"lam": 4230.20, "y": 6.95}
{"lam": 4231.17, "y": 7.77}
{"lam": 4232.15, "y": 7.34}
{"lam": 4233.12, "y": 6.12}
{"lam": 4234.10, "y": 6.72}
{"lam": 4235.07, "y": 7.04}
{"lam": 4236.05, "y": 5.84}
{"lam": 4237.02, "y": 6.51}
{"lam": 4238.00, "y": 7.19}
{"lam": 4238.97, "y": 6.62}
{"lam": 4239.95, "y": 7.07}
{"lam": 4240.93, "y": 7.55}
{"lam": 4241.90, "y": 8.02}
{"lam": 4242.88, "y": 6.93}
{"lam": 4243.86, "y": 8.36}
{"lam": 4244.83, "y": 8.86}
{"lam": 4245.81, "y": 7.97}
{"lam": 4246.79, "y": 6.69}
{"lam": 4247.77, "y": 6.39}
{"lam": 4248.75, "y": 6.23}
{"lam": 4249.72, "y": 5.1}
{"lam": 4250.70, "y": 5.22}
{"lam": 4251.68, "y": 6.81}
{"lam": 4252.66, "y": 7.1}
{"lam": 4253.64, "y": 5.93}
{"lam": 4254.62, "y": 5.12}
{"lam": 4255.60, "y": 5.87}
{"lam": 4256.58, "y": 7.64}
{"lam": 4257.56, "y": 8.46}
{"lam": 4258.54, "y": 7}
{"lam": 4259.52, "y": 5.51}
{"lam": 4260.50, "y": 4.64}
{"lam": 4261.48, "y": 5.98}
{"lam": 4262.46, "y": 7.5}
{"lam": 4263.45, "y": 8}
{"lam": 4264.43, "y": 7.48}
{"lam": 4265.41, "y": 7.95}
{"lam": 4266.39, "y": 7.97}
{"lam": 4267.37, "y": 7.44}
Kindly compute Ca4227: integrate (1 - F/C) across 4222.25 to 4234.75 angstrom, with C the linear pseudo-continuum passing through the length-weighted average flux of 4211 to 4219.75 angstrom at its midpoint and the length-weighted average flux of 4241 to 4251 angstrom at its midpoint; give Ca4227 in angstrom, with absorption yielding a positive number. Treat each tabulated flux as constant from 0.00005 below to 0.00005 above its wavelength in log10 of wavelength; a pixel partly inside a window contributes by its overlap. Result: 2.9 angstrom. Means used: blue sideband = 7.58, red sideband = 7.04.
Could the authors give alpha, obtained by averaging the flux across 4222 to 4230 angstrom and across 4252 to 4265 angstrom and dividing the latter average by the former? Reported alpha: 1.36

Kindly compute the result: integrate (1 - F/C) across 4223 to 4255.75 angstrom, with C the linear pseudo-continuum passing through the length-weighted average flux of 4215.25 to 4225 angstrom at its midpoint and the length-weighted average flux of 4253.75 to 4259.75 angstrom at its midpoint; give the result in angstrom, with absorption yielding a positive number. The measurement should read 2.6 angstrom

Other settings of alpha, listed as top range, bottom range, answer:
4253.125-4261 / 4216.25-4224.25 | 0.85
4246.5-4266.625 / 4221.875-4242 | 1.07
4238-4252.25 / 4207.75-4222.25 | 0.92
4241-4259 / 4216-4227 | 1.07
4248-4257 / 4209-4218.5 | 0.81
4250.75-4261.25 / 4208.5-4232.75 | 0.95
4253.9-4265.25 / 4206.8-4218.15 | 0.89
